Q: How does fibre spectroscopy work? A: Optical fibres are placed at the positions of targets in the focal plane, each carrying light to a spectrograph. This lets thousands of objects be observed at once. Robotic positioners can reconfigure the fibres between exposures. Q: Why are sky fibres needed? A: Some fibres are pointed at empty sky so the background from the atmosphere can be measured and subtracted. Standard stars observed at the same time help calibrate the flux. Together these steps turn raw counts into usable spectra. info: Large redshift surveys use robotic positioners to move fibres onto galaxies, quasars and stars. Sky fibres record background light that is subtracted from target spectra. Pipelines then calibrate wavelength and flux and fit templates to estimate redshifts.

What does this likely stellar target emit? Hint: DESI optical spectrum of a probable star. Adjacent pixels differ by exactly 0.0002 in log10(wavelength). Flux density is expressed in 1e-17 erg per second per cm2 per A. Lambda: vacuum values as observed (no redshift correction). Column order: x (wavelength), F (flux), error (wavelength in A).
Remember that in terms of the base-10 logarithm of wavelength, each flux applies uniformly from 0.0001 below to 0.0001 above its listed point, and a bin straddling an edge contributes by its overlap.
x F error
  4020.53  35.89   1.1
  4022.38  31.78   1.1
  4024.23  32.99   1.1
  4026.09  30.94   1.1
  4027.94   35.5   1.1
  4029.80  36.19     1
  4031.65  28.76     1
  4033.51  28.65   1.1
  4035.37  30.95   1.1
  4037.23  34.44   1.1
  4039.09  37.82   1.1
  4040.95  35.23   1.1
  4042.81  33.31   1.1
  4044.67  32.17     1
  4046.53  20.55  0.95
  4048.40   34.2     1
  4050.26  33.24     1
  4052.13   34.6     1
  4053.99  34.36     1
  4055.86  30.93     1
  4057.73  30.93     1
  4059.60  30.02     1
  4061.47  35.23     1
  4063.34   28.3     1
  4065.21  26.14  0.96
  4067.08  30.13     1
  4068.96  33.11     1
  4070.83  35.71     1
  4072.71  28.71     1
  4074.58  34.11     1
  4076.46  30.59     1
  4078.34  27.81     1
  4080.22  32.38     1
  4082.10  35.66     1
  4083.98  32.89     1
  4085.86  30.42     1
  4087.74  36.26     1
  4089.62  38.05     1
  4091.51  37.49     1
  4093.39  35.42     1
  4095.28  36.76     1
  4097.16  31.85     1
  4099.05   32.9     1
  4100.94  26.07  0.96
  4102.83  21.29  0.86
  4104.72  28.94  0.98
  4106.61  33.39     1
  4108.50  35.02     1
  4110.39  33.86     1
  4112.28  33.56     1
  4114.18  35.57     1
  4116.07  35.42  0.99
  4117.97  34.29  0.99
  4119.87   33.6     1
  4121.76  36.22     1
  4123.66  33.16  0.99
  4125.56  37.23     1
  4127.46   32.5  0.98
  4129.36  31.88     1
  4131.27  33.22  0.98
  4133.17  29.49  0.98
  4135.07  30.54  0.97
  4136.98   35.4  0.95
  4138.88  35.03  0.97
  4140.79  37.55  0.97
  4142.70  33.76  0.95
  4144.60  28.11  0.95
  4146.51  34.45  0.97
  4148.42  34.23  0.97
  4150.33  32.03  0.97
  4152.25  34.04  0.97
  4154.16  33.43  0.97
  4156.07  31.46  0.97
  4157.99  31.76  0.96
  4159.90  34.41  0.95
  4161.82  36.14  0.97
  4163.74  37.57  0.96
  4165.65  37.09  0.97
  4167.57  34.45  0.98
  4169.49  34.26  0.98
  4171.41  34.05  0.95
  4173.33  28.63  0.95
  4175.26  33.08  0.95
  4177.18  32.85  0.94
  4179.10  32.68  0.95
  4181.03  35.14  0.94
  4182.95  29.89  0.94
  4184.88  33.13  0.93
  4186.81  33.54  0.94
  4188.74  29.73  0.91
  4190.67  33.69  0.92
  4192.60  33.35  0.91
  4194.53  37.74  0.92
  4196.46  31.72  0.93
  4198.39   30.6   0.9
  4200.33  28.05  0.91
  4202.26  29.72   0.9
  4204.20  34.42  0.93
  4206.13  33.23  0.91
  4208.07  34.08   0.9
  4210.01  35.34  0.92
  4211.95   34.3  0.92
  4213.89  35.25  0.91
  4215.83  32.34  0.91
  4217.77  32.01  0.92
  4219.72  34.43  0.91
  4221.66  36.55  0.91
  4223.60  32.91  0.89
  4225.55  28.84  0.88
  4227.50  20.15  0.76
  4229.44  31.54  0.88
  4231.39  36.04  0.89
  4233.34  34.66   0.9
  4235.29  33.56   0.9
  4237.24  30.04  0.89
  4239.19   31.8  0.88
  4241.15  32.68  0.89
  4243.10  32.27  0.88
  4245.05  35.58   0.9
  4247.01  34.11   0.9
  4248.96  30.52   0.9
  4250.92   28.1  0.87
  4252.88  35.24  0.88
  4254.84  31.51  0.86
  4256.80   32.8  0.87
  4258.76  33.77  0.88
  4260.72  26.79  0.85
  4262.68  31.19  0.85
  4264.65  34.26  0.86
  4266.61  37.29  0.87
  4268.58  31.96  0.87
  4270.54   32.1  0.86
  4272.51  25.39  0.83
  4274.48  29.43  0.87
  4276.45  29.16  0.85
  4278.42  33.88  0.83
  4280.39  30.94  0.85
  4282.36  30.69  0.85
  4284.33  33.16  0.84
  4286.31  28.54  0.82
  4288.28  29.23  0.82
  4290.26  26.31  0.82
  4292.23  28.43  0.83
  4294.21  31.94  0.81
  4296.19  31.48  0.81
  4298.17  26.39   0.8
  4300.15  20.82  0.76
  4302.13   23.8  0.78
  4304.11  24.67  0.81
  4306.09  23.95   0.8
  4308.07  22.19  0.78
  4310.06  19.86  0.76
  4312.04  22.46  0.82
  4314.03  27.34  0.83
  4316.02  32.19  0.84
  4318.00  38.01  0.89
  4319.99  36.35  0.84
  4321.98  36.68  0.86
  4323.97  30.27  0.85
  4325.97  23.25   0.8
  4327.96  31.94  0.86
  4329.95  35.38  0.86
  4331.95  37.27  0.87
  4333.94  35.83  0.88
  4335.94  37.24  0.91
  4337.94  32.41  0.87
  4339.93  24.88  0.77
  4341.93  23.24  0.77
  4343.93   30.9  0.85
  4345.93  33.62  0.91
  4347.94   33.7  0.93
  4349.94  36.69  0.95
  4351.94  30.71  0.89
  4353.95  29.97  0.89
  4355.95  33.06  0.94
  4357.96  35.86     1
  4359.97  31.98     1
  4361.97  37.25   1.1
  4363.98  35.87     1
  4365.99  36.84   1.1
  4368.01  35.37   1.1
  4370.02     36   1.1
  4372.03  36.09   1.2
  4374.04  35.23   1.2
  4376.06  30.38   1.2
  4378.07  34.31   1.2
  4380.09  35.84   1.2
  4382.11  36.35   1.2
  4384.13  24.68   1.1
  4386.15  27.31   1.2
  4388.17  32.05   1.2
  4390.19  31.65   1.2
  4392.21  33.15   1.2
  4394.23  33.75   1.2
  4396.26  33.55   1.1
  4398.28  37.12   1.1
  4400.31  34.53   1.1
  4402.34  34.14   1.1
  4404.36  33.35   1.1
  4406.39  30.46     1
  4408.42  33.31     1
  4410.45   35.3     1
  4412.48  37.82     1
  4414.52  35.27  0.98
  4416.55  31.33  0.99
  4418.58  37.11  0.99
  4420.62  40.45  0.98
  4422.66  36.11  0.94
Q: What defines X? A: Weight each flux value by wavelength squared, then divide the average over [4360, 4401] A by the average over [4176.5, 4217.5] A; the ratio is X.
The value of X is 1.12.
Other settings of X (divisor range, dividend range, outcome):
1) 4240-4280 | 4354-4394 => 1.11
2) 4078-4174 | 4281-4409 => 1.04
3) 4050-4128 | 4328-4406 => 1.16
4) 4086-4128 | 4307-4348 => 1.01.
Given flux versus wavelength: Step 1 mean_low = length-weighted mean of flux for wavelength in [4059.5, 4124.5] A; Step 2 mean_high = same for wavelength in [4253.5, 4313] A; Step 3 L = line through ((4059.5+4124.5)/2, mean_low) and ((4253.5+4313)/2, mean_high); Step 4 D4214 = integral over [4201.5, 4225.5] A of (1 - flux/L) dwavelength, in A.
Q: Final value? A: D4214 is -2.7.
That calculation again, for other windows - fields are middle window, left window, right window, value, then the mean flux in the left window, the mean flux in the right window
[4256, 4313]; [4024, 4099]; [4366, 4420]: 7.99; 32.6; 33.8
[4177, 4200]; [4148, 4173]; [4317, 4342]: 0.80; 34.1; 32.9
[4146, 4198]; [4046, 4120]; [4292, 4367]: -2.86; 32.3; 30.7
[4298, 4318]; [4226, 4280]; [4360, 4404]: 4.69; 31.7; 33.8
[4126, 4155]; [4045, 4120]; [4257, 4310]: -1.68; 32.2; 29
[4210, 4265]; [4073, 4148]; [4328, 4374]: 1.82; 33.1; 33.6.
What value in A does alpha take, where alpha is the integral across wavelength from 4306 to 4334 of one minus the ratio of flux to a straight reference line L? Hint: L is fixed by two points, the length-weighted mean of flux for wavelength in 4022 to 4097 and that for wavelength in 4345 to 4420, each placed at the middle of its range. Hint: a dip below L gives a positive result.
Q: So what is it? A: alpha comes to 2.8 A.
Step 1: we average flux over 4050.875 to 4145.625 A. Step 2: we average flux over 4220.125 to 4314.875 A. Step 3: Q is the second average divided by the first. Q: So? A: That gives 0.91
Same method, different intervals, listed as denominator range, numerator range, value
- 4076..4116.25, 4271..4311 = 0.84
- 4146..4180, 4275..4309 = 0.83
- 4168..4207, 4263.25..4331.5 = 0.91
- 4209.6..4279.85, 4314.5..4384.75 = 1.04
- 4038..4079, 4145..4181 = 1.06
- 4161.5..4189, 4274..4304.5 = 0.86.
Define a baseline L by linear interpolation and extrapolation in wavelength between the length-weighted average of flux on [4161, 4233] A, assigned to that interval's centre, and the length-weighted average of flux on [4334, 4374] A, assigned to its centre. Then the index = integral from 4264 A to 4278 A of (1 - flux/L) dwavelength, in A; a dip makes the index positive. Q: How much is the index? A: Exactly 0.7 A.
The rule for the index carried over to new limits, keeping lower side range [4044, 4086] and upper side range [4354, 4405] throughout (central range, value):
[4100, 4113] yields 0.6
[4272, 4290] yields 1.6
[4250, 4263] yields 0.6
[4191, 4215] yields -0.5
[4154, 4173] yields -1.3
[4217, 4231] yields 0.6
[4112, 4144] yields -2.1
